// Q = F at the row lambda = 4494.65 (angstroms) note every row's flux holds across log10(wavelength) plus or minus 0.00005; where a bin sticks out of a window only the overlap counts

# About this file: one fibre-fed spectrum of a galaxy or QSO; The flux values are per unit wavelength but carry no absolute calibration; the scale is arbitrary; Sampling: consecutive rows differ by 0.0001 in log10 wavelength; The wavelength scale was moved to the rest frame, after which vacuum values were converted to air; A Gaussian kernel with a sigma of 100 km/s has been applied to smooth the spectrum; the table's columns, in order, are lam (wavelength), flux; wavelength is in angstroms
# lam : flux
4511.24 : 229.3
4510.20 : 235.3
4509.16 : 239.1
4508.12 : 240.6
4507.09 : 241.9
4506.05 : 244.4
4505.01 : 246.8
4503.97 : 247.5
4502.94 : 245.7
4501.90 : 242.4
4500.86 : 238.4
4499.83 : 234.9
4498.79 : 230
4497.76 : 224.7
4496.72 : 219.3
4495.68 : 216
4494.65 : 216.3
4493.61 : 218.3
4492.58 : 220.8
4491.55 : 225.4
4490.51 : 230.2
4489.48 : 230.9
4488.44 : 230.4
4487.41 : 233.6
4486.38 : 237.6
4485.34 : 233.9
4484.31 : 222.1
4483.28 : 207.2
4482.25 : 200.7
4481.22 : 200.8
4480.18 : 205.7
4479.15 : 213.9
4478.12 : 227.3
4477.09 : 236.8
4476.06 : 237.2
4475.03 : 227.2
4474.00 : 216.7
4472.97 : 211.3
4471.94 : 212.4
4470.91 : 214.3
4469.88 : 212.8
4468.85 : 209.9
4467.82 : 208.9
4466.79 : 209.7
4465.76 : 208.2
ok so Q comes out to 216.3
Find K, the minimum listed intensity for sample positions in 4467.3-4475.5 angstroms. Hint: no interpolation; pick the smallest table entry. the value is 208.9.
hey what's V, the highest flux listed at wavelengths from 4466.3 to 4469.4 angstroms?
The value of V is 209.9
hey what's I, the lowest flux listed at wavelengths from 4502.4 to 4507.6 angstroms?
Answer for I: 241.9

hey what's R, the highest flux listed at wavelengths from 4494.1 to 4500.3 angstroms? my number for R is 234.9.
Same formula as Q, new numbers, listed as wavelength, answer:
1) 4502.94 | 245.7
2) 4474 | 216.7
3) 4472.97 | 211.3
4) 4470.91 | 214.3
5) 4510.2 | 235.3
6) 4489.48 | 230.9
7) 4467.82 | 208.9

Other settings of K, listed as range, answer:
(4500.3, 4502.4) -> 238.4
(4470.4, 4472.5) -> 212.4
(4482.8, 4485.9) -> 207.2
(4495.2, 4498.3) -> 216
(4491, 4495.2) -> 216.3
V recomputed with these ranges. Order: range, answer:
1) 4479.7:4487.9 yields 237.6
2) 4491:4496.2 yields 225.4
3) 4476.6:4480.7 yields 236.8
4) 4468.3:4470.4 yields 212.8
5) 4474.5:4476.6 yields 237.2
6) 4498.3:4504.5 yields 247.5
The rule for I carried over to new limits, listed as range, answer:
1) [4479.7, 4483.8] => 200.7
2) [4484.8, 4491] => 230.2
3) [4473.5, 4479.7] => 213.9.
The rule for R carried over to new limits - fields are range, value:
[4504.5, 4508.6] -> 246.8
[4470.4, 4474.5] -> 216.7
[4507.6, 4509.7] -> 240.6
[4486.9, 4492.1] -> 233.6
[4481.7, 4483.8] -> 207.2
